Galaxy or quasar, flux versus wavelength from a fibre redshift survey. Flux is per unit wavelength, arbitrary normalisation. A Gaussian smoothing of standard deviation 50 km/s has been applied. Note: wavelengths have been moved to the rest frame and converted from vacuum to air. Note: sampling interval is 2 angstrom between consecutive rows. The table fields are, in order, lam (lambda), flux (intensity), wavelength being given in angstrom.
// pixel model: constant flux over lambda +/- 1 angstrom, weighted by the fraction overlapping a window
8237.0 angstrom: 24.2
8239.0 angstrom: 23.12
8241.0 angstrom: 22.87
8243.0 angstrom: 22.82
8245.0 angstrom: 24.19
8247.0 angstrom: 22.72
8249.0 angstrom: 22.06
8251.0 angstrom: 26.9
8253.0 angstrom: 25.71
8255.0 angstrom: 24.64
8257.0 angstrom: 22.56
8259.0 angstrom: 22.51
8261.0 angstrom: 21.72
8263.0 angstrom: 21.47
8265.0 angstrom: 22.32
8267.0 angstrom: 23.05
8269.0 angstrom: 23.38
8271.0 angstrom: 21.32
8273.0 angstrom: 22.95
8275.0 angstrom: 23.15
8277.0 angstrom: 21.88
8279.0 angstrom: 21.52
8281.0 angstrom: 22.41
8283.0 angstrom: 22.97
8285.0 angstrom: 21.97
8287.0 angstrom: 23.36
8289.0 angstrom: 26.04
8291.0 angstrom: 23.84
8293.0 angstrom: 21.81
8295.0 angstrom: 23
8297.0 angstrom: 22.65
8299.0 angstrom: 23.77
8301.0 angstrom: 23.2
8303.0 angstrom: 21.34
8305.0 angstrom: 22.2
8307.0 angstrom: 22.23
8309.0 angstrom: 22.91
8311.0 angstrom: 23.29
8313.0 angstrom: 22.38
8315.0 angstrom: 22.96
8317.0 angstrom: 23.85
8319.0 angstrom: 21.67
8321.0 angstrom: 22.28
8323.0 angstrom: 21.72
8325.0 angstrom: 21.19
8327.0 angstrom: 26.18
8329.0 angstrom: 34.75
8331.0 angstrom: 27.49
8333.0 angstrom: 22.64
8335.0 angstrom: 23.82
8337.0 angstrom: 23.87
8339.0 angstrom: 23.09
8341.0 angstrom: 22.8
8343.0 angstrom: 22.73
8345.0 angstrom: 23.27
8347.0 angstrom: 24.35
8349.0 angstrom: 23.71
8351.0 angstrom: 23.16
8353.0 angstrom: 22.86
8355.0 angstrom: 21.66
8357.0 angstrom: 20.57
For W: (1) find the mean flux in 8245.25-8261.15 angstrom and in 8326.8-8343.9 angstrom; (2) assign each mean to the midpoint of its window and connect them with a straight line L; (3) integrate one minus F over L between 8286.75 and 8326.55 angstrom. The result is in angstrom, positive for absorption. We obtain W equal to 3.0 angstrom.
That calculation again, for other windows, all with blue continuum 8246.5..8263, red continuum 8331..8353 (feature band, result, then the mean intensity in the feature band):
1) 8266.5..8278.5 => 0.5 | 22.6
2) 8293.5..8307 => 0.5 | 22.6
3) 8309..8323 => 0.5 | 22.7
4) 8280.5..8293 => 0.1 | 23.3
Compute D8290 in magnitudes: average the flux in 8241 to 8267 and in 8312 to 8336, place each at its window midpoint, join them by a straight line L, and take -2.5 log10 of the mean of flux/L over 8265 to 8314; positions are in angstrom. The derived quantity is 0.05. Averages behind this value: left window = 23.3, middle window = 22.8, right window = 24.2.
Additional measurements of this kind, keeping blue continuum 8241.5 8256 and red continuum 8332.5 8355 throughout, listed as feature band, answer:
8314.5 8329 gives -0.01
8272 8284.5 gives 0.06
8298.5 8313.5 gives 0.04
